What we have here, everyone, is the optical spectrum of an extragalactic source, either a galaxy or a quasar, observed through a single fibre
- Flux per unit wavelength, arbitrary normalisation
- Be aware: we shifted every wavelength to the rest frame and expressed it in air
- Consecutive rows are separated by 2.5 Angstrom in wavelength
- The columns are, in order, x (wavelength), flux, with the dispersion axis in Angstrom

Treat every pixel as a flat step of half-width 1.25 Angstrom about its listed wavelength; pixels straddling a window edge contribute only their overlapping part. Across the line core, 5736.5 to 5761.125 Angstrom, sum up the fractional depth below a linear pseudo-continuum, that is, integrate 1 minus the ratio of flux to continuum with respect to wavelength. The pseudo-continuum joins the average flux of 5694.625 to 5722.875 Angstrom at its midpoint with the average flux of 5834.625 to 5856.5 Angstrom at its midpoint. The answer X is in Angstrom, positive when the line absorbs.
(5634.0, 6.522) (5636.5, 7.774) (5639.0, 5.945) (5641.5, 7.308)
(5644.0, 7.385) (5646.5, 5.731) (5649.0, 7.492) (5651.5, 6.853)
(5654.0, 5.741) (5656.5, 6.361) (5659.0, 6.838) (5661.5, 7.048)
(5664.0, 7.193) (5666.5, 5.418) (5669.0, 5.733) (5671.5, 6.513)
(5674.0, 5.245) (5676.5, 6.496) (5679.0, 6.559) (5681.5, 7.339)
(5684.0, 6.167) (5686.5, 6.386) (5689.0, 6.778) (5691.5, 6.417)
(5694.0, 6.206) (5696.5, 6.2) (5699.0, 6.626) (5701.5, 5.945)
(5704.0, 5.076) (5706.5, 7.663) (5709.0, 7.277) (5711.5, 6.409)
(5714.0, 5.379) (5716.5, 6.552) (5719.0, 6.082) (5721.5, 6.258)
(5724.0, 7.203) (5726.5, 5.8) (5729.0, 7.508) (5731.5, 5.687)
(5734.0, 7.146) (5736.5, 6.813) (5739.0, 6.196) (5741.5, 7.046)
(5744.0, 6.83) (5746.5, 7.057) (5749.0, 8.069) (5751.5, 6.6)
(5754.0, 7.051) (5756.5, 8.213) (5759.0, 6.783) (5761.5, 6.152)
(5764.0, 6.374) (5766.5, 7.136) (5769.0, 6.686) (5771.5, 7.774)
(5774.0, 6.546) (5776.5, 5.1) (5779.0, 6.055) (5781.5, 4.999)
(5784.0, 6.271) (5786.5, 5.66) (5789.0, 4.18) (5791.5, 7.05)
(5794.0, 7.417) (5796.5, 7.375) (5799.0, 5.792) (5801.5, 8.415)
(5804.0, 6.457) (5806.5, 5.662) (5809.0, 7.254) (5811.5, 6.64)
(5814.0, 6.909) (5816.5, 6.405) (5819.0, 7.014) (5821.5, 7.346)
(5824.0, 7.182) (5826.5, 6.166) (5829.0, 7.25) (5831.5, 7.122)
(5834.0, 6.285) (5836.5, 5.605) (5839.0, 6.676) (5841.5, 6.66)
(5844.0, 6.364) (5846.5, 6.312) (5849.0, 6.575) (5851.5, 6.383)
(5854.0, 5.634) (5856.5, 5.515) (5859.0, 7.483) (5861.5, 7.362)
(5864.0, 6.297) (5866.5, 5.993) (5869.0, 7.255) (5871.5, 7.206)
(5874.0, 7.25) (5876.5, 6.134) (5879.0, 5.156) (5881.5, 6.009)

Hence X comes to -3.0 Angstrom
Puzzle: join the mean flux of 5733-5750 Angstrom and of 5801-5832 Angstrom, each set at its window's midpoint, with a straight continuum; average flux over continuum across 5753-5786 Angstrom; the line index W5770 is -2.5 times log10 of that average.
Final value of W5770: 0.07 mag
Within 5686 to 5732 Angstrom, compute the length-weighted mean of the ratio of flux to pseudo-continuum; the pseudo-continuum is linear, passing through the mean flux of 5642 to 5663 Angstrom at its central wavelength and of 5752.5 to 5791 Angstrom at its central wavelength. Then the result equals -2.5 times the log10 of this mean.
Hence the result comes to 0.02 mag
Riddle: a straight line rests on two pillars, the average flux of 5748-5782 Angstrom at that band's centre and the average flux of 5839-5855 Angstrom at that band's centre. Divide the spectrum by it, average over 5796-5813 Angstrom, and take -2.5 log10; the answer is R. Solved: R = -0.038 mag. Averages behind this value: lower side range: 6.71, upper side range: 6.36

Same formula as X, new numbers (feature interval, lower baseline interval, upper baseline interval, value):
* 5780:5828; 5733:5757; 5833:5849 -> 0.53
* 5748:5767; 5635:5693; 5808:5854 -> -1.23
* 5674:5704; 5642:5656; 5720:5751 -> 1.62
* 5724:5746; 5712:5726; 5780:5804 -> -1.34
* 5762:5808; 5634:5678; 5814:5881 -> 1.17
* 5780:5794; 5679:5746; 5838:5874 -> 1.59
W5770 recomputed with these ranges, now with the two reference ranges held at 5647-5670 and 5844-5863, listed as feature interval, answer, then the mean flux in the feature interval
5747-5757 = -0.14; 7.4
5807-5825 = -0.07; 6.91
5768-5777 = -0.03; 6.64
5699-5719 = 0.03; 6.33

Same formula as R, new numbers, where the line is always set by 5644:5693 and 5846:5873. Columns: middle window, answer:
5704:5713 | -0.05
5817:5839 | -0.03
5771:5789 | 0.12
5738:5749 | -0.07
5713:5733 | 0.03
